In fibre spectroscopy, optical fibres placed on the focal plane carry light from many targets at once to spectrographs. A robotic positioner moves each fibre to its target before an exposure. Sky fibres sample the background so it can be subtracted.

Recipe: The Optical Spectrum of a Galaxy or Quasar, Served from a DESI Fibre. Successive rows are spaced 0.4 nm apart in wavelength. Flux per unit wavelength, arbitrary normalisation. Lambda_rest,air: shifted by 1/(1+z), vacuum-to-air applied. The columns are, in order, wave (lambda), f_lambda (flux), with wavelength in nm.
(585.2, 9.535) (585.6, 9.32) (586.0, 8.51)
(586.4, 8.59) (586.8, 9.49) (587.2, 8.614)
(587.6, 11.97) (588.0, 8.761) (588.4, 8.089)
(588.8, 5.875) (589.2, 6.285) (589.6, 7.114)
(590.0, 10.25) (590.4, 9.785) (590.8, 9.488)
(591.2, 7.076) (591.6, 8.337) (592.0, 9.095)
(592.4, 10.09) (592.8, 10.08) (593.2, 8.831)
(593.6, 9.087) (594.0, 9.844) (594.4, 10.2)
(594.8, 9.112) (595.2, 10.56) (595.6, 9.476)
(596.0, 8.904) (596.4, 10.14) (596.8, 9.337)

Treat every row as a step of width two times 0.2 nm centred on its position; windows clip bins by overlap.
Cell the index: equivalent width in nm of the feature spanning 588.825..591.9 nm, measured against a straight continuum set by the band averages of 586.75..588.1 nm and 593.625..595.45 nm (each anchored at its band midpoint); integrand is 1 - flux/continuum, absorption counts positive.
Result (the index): 0.50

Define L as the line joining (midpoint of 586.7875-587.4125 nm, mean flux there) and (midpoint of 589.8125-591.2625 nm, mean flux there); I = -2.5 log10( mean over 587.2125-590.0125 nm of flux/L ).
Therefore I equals 0.11 mag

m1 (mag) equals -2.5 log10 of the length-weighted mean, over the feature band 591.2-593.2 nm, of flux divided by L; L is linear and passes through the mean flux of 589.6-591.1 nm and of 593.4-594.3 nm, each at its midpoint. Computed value 0.037 mag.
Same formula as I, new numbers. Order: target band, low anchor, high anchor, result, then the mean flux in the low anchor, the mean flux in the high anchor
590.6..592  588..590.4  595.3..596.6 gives -0.01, 7.81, 9.59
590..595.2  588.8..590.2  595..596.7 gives -0.09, 7.6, 9.74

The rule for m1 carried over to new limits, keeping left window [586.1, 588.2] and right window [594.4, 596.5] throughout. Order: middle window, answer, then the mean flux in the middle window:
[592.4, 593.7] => 0.02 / 9.47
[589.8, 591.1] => -0.01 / 9.63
